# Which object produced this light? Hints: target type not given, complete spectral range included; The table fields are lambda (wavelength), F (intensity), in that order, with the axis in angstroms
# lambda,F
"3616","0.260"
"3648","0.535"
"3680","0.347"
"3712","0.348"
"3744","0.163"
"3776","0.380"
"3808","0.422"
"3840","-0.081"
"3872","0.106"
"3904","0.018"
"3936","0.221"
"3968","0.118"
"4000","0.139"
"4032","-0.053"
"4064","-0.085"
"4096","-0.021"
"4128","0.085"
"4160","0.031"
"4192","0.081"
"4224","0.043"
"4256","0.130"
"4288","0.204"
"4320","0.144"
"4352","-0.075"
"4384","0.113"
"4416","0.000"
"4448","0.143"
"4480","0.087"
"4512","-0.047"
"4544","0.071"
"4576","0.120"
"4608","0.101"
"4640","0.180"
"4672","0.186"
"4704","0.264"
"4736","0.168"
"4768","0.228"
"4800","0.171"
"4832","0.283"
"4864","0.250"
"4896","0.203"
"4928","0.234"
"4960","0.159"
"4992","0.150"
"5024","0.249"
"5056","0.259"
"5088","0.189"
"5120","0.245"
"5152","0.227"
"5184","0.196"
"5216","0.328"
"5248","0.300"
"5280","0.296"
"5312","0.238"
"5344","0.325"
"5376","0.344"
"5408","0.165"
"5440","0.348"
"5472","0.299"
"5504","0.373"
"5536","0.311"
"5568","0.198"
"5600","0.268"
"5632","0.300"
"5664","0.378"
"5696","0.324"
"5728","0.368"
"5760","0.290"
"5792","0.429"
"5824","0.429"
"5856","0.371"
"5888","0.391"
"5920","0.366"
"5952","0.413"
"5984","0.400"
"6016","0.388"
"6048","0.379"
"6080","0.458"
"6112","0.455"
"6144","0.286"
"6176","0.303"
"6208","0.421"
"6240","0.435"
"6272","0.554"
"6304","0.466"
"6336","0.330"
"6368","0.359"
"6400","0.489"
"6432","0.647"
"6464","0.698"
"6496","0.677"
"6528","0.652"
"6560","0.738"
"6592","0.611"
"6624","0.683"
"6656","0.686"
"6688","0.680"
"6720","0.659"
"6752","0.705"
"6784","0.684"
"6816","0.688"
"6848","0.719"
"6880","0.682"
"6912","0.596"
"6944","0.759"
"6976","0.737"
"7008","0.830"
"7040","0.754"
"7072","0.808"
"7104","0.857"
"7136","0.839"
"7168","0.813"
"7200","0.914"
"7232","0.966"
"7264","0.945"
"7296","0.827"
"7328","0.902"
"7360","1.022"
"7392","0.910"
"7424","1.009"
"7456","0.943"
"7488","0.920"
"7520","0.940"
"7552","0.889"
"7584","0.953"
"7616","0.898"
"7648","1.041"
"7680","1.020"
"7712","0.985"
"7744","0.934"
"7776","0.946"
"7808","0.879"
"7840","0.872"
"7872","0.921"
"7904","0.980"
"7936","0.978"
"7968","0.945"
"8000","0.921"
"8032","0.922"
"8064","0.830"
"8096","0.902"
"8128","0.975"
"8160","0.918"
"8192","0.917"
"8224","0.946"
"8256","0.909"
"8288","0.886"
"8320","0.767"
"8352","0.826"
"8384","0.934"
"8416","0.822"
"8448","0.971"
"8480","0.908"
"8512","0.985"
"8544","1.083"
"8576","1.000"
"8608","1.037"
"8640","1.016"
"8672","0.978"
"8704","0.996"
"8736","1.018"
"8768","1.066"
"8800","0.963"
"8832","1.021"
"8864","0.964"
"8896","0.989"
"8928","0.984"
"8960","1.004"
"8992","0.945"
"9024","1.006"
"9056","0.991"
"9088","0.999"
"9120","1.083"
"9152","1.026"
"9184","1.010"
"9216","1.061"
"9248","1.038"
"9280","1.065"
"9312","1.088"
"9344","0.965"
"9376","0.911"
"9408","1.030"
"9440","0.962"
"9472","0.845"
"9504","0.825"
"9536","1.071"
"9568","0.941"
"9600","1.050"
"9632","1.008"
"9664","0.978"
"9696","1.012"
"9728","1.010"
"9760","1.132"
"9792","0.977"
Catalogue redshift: 0.607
